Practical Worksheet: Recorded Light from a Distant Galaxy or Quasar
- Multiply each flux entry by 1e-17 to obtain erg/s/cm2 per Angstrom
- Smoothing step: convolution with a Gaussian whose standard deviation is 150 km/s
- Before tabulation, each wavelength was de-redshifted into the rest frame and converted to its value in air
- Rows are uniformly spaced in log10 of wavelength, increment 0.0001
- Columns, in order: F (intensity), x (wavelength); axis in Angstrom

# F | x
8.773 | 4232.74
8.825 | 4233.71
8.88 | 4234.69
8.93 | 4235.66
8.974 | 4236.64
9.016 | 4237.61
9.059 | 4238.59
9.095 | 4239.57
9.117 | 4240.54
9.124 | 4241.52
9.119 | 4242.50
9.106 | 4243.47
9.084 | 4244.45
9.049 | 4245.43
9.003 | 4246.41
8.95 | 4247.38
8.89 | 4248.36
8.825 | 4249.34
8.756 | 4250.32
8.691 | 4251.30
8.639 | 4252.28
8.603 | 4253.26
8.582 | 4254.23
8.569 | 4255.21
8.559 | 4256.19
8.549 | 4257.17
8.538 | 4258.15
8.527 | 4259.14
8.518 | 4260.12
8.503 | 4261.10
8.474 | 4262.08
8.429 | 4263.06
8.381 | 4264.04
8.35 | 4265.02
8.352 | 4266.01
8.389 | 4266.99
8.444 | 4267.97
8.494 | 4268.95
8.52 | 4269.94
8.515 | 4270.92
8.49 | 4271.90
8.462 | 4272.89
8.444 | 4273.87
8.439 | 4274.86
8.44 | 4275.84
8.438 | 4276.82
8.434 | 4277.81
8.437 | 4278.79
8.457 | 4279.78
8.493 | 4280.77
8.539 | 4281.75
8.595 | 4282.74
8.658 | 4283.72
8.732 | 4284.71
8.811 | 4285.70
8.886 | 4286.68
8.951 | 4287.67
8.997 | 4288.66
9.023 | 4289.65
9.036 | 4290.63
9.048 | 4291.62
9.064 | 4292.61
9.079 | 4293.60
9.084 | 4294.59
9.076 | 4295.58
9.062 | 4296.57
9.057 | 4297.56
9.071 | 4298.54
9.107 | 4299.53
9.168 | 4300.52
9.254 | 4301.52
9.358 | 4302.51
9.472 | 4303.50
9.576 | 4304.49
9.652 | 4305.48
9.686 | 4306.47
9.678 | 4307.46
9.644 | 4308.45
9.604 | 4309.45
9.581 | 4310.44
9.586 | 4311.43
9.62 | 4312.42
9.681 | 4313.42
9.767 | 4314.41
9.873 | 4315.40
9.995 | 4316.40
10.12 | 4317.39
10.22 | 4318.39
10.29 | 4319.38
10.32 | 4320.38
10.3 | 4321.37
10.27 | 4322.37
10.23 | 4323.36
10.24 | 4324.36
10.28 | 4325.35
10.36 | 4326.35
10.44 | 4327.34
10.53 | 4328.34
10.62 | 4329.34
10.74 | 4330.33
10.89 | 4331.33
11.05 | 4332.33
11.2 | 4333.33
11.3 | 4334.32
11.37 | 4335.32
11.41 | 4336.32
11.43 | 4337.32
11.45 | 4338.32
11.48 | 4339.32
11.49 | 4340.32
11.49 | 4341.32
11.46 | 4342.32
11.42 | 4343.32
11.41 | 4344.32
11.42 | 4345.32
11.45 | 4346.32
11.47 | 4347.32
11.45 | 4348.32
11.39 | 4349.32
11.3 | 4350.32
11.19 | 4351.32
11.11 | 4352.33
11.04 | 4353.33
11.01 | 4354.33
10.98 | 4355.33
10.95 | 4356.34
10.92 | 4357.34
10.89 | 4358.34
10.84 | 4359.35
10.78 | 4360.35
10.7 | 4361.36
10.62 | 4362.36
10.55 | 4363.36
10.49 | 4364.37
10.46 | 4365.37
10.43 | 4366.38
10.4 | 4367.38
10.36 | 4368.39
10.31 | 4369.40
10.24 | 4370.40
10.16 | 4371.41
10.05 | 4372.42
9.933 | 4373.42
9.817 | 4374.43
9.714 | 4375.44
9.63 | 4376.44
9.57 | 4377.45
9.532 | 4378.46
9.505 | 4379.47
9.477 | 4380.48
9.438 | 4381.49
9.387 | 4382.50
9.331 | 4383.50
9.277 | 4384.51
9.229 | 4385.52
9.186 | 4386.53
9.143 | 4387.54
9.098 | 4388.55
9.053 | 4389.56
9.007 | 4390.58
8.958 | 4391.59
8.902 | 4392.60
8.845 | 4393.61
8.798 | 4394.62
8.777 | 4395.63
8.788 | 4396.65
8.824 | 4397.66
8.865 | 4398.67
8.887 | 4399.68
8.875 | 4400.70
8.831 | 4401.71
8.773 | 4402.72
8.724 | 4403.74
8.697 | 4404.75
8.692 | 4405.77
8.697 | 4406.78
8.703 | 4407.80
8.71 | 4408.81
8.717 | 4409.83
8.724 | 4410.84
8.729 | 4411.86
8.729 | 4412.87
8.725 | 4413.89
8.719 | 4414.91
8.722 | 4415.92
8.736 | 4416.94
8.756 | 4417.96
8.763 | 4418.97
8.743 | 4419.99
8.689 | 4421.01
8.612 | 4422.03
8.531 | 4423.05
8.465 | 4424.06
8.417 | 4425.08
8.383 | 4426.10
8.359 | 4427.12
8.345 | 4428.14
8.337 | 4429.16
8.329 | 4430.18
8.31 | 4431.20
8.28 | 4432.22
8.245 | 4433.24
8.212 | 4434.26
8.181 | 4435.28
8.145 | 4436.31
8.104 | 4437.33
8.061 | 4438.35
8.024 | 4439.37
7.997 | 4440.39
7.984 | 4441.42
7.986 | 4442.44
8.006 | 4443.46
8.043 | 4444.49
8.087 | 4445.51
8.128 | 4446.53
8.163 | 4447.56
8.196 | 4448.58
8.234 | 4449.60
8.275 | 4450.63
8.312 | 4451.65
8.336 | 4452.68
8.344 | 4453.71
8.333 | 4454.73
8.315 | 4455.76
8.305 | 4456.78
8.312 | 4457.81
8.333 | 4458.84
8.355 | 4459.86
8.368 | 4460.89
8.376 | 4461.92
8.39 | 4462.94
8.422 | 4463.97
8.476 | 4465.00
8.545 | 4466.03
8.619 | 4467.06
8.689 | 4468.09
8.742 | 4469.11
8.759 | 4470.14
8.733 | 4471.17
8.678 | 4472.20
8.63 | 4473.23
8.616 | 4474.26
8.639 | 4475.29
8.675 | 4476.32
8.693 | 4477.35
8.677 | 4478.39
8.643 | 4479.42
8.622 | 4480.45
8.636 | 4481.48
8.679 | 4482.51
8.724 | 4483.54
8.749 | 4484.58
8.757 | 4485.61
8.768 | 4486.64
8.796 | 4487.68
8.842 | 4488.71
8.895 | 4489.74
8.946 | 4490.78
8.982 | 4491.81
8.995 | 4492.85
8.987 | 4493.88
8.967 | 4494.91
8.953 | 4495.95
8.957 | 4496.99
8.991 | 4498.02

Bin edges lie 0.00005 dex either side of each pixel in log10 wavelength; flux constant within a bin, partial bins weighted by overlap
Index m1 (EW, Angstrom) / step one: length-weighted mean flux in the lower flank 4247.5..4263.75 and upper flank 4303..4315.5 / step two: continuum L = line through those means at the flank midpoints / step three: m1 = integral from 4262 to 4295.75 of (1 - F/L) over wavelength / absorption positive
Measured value 1.6 Angstrom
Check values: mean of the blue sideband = 8.61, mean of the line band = 8.64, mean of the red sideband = 9.65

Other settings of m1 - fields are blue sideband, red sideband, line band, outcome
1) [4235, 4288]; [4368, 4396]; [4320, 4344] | -4.7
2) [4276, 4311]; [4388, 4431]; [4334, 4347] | -3.7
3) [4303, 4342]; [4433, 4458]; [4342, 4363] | -2.7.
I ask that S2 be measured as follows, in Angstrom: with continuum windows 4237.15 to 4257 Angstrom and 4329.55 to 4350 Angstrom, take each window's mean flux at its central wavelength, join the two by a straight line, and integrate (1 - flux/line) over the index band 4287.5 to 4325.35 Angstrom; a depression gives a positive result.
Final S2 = 3.2 Angstrom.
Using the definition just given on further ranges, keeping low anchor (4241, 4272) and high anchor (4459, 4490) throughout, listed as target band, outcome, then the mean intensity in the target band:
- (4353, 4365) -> -3.00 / 10.8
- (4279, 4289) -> -0.05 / 8.69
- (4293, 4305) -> -0.75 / 9.2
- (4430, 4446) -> 0.96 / 8.12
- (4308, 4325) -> -2.58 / 9.96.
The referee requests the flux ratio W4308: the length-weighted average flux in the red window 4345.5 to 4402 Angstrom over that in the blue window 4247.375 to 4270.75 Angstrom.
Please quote 1.17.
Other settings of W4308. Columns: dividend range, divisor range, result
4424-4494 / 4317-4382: 0.79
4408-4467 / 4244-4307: 0.95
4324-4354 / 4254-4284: 1.31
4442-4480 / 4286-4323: 0.89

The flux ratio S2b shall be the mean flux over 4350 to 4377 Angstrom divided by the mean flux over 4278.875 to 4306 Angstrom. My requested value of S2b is 1.17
